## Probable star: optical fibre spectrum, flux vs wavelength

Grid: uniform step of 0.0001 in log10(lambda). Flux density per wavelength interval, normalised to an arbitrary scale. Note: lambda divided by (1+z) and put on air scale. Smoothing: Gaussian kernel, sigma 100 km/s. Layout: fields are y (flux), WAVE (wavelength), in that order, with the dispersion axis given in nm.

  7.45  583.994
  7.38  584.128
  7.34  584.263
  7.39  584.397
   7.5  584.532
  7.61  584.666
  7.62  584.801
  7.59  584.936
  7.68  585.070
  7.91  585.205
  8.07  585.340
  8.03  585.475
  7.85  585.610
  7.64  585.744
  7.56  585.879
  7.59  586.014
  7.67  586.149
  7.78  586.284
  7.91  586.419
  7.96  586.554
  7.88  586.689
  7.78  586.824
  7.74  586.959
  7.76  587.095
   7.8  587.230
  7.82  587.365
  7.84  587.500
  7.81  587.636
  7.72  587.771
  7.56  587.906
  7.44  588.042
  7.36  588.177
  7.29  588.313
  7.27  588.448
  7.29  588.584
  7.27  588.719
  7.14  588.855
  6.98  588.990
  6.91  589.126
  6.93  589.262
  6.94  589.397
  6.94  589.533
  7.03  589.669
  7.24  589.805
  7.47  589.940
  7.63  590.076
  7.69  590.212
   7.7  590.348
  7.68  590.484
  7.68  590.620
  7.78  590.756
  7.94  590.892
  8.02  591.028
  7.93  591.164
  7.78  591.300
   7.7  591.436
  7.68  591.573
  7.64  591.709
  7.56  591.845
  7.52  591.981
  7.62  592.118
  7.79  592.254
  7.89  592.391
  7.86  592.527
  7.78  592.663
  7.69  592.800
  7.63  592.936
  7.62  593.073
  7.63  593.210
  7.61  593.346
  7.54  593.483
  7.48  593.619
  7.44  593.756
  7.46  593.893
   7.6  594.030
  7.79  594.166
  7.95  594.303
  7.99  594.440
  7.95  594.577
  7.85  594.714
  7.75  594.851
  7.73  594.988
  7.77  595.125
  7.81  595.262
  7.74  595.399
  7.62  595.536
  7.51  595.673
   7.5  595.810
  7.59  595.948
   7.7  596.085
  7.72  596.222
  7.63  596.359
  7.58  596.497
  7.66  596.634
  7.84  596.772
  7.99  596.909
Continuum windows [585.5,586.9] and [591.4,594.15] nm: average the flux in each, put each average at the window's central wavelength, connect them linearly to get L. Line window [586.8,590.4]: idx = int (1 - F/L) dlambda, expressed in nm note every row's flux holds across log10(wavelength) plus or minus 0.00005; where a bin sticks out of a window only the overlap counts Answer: 0.14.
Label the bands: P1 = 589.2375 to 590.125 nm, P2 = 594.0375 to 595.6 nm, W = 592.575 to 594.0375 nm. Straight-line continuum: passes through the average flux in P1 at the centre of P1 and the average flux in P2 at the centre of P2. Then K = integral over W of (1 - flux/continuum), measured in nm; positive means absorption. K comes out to 0.01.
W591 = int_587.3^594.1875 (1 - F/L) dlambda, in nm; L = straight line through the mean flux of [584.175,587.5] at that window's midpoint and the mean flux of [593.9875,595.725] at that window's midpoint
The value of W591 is 0.19 nm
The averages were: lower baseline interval 7.73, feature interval 7.54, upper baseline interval 7.78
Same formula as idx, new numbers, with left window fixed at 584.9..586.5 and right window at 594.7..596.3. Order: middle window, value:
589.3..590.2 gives 0.06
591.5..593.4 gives 0.01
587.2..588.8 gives 0.05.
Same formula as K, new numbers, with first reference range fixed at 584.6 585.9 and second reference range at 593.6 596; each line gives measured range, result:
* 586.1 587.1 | -0.01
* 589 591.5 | 0.08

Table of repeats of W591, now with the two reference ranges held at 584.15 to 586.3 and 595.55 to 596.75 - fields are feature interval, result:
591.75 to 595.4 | -0.04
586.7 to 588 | -0.02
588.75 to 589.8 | 0.09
